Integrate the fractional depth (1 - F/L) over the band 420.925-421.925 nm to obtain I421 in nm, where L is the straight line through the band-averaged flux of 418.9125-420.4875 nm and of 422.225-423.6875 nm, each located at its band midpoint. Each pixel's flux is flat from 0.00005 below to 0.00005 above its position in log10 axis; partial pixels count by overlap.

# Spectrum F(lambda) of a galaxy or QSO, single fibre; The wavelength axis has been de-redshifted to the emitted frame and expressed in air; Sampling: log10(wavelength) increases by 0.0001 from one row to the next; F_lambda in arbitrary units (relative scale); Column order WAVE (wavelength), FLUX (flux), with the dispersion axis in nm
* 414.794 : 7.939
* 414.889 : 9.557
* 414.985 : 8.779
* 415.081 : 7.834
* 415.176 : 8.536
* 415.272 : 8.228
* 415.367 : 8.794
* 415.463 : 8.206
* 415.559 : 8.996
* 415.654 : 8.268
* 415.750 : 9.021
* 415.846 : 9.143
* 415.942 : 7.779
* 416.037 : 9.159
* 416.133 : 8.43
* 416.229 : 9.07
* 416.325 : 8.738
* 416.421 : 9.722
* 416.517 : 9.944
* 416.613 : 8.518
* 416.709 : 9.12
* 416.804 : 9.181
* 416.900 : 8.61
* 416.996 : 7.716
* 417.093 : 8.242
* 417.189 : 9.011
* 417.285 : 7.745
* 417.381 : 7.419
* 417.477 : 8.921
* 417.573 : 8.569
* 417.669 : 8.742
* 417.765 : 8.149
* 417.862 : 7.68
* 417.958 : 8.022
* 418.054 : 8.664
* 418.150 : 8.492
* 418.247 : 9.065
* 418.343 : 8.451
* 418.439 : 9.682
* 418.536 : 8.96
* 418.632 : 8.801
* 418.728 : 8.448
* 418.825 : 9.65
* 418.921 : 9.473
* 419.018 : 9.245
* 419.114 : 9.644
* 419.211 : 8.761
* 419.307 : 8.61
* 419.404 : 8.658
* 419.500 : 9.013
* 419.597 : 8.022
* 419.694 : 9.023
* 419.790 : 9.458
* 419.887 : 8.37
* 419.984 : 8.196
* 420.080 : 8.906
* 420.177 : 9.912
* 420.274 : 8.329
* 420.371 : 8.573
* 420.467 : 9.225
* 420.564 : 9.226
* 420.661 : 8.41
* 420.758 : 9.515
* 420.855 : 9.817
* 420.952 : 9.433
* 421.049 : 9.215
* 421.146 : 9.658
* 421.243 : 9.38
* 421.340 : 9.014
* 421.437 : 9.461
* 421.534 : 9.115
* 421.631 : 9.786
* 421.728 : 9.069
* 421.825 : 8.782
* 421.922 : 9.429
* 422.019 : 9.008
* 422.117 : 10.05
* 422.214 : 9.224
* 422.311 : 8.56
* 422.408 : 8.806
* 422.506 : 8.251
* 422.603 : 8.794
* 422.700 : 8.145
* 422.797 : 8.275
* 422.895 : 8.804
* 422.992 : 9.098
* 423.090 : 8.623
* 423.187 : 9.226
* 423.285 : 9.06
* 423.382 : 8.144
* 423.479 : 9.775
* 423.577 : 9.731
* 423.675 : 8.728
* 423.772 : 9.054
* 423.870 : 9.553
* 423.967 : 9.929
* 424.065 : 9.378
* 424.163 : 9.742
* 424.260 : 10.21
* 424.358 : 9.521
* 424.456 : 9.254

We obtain -0.05 nm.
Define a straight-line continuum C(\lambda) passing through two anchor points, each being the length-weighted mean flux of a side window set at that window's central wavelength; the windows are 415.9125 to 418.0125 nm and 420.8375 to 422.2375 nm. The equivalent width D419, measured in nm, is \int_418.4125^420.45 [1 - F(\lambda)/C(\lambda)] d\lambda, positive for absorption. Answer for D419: 0.01 nm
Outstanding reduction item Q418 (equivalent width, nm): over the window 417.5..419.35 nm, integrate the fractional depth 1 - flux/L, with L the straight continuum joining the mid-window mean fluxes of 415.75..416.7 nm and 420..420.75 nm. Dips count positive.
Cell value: 0.03 nm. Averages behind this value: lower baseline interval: 8.95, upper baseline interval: 8.94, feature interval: 8.8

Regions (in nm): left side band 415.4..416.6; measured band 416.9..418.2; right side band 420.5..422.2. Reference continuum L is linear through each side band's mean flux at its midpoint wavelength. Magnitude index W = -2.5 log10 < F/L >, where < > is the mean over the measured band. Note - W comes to 0.09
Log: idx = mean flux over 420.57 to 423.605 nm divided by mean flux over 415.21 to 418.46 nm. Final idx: 1.1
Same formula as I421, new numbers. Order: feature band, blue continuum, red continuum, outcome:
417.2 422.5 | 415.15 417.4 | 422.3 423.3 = -0.15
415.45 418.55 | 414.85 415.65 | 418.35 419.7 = 0.04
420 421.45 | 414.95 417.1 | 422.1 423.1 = -0.07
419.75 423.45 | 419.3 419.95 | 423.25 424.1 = -0.01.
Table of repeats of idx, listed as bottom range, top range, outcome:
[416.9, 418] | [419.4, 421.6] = 1.10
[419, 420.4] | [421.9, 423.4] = 1.00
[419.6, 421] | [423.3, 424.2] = 1.04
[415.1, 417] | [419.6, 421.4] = 1.03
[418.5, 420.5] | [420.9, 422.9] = 1.02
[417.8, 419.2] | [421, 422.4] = 1.04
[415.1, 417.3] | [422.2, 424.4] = 1.04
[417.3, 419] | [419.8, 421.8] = 1.06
